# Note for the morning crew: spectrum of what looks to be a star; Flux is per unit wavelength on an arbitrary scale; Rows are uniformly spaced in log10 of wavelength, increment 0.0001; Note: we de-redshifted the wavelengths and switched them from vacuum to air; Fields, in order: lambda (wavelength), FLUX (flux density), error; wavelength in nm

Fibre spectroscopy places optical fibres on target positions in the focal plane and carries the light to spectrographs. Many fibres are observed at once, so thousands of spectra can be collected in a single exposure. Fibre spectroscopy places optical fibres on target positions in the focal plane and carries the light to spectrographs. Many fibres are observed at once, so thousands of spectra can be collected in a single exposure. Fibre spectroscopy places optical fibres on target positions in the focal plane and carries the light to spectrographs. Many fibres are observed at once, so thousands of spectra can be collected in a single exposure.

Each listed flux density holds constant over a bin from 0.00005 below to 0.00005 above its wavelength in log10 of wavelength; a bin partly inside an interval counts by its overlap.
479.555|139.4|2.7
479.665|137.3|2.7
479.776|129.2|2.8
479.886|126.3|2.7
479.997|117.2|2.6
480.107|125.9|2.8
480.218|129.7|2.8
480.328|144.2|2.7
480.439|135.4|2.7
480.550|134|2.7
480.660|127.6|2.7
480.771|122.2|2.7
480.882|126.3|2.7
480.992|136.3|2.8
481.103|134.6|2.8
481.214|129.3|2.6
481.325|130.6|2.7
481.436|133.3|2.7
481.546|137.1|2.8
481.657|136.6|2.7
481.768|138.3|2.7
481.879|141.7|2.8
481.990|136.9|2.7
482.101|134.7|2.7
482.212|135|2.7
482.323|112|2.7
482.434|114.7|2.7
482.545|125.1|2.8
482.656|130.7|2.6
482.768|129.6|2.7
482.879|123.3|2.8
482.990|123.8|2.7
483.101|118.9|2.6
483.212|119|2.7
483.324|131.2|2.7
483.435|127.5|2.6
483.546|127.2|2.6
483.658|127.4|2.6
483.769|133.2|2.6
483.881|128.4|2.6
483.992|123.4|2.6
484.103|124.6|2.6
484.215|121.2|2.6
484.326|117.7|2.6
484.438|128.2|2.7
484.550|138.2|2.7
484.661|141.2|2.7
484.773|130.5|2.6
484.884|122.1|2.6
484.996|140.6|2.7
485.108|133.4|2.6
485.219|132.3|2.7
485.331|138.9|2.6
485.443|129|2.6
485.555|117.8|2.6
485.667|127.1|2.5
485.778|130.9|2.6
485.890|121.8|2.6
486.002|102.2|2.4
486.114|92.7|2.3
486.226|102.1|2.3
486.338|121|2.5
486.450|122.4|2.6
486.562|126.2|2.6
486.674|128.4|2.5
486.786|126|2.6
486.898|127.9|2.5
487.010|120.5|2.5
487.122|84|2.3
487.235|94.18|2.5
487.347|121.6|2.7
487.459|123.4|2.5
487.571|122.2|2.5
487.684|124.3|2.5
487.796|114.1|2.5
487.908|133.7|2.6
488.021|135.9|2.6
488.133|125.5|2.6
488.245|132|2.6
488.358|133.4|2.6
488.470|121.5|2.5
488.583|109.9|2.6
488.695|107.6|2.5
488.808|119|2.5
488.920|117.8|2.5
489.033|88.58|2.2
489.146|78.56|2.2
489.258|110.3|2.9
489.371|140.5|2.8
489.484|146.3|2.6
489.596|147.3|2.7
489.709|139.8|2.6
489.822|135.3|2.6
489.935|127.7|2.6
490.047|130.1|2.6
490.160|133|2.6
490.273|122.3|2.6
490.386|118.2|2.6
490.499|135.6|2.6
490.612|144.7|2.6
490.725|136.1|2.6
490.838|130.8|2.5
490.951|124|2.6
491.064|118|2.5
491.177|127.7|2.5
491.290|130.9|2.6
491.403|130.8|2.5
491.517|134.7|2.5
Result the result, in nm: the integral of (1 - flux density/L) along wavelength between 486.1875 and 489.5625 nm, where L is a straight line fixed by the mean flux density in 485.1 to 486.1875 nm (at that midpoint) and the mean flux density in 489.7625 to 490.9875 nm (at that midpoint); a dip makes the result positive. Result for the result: 0.19 nm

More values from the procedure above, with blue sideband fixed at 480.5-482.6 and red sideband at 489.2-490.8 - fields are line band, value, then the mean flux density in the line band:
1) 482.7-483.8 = 0.045 nm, 126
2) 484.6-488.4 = 0.270 nm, 123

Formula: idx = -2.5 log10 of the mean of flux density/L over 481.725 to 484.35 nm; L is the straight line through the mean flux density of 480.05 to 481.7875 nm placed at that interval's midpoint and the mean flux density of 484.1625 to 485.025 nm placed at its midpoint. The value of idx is 0.03 mag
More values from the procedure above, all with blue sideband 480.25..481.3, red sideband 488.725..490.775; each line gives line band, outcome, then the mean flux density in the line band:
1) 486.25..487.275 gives 0.10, 117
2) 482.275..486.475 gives 0.04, 125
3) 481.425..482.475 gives -0.01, 132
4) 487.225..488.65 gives 0.03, 123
